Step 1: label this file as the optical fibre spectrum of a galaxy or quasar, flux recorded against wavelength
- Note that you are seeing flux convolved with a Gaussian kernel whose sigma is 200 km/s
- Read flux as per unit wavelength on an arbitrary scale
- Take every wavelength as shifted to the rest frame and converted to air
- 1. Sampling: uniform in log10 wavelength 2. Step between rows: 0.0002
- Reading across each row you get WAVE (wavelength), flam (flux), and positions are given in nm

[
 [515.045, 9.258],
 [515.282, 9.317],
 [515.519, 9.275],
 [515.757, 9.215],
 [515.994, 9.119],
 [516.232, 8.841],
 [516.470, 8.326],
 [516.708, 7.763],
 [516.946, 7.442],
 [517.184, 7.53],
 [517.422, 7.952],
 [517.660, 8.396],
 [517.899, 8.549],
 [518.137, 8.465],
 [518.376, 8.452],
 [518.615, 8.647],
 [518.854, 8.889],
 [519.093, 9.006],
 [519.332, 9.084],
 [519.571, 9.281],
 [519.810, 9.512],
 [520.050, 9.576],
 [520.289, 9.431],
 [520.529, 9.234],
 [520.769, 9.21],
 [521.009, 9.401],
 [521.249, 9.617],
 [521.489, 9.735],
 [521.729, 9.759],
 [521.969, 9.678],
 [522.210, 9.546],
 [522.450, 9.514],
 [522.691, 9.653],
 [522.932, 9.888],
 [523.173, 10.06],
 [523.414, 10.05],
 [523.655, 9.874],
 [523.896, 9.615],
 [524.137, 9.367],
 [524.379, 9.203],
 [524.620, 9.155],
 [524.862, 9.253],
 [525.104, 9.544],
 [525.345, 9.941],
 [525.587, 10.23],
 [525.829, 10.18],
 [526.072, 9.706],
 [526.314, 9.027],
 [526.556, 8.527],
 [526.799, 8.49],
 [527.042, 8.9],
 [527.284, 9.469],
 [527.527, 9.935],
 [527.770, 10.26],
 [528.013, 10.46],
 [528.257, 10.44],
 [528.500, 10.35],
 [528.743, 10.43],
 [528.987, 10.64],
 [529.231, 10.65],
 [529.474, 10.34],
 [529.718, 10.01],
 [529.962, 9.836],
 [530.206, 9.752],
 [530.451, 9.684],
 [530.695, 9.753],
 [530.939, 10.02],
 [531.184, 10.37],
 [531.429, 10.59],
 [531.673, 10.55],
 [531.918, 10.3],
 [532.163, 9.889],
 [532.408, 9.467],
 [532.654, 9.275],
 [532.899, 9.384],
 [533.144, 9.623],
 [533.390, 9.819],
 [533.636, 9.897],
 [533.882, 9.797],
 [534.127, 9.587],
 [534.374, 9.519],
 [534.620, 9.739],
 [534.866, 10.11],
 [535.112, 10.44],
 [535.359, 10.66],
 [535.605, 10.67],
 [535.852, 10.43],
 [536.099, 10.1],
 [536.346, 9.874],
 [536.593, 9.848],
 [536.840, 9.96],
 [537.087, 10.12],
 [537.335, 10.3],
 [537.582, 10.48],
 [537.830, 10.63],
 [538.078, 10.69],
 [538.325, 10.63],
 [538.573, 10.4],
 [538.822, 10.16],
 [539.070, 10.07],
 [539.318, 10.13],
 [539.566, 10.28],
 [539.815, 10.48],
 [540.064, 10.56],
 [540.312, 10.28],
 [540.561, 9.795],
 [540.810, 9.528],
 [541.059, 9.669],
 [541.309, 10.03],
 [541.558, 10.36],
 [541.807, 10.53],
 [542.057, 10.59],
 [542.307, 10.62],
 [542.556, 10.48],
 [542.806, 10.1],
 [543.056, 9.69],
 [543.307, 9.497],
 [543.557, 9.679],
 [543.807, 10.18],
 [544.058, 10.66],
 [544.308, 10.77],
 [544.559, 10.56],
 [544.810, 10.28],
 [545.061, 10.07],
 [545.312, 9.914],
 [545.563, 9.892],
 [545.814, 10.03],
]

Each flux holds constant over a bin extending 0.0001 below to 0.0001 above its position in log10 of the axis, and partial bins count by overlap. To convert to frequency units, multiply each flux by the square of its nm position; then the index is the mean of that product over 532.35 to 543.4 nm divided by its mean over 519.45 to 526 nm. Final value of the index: 1.11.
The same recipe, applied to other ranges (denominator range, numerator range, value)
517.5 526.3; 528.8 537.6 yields 1.11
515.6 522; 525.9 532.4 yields 1.16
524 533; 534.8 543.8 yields 1.08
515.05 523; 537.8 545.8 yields 1.24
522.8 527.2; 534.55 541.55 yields 1.13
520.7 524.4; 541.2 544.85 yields 1.15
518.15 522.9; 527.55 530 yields 1.15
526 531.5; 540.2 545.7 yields 1.08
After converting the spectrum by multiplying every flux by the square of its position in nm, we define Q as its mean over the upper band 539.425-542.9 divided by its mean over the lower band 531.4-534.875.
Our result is 1.08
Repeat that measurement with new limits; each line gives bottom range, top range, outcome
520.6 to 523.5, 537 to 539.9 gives 1.14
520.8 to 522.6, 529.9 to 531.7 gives 1.09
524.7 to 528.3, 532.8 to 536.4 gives 1.07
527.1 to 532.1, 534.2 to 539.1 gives 1.03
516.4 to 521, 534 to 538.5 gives 1.26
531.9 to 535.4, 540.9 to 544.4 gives 1.08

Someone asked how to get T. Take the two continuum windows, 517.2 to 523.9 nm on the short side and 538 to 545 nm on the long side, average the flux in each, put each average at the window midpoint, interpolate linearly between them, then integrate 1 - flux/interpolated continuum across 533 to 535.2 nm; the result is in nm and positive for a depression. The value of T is 0.01 nm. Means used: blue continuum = 9.26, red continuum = 10.2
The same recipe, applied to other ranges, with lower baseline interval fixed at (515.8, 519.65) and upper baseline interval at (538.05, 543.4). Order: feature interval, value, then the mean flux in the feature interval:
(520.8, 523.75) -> -0.30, 9.71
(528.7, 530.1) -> -0.14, 10.3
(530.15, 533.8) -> -0.13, 9.89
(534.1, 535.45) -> -0.04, 10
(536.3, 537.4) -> -0.01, 10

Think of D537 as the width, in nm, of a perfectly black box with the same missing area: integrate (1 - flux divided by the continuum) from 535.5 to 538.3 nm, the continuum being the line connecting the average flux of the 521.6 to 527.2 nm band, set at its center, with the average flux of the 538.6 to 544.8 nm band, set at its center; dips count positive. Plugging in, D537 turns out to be -0.08 nm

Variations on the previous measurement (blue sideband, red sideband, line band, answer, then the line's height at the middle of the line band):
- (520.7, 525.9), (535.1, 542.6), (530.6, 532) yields -0.04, 9.98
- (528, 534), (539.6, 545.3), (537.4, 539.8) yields -0.06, 10.1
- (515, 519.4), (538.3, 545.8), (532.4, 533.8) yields 0.00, 9.61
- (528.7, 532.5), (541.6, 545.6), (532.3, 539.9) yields 0.07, 10.2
